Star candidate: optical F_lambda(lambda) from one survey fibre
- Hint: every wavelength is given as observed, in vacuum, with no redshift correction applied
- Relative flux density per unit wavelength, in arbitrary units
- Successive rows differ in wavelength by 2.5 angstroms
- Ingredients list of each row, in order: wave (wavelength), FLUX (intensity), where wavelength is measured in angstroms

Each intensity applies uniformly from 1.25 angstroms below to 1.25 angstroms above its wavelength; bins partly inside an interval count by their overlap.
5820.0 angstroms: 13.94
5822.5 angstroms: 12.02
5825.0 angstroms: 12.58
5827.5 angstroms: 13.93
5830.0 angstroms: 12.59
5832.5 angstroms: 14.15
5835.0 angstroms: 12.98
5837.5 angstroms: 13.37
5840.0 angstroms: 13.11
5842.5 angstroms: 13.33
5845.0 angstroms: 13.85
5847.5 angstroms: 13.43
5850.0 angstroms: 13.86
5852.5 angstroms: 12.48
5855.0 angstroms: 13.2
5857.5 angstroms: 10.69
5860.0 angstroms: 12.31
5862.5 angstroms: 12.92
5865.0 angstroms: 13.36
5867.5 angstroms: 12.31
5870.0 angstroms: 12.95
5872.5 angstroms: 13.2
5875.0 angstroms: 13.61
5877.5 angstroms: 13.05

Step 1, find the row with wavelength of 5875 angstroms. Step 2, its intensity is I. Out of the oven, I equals 13.61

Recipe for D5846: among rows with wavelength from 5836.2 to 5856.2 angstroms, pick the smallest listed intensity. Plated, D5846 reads 12.48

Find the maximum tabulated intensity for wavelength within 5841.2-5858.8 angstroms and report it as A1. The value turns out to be 13.86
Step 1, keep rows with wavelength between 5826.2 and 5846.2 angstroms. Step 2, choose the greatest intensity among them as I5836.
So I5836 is 14.15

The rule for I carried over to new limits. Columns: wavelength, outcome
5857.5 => 10.69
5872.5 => 13.2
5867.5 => 12.31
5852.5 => 12.48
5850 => 13.86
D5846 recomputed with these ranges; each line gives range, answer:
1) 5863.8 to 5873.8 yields 12.31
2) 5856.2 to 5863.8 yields 10.69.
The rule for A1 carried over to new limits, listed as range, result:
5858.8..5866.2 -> 13.36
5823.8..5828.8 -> 13.93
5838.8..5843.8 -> 13.33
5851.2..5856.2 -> 13.2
